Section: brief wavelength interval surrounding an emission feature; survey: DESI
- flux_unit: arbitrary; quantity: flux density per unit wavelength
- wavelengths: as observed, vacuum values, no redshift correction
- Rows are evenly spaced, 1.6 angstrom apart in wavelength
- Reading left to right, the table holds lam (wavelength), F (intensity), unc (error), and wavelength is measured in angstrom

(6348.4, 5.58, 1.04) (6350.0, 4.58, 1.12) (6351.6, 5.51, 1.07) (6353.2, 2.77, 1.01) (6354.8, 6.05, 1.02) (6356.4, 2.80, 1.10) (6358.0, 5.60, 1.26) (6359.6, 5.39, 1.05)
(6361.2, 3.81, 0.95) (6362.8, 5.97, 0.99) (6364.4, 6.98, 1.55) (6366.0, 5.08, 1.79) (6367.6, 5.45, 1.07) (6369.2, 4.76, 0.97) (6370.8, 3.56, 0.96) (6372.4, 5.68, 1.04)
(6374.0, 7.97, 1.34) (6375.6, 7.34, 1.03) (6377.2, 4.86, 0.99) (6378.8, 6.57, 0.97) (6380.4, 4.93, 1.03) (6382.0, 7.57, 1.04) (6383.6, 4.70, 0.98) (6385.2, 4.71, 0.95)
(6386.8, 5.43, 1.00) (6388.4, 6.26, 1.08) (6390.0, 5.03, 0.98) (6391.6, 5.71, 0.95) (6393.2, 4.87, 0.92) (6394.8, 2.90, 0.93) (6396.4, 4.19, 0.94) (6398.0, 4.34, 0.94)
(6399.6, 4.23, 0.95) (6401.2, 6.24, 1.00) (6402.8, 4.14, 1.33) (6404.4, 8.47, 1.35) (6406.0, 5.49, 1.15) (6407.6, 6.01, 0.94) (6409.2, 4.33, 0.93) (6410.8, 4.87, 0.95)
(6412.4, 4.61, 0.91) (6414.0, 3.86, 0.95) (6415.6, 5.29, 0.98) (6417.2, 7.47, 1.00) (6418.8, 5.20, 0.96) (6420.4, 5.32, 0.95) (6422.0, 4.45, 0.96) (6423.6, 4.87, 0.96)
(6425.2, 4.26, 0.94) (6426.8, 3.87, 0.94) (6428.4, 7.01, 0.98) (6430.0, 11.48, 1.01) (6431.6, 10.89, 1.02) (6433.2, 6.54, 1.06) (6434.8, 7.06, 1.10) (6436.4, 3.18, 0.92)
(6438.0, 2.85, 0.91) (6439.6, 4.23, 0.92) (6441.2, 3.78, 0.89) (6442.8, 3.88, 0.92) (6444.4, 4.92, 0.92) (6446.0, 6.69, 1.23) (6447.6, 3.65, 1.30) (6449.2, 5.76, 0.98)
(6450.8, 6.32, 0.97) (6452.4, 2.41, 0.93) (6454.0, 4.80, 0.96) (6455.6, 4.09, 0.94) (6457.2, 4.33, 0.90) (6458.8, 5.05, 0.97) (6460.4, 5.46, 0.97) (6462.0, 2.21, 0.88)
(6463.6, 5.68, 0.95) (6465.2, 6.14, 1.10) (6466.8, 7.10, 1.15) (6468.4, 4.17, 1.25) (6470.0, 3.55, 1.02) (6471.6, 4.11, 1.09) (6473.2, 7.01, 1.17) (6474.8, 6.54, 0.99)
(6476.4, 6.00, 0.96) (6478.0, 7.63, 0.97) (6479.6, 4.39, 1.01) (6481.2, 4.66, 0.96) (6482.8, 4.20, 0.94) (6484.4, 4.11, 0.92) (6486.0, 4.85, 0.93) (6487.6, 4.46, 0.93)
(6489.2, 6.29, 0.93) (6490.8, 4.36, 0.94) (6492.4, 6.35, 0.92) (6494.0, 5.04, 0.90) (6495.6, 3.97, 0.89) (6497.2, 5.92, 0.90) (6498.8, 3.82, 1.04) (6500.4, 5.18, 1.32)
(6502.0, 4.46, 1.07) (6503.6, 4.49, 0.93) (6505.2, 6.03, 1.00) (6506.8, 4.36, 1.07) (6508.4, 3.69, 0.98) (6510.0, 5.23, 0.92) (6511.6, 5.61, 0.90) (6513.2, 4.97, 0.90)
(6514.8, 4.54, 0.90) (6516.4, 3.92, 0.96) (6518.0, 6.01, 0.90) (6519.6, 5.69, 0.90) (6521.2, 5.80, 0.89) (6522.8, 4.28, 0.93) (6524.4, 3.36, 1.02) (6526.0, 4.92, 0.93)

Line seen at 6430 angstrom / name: H-beta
